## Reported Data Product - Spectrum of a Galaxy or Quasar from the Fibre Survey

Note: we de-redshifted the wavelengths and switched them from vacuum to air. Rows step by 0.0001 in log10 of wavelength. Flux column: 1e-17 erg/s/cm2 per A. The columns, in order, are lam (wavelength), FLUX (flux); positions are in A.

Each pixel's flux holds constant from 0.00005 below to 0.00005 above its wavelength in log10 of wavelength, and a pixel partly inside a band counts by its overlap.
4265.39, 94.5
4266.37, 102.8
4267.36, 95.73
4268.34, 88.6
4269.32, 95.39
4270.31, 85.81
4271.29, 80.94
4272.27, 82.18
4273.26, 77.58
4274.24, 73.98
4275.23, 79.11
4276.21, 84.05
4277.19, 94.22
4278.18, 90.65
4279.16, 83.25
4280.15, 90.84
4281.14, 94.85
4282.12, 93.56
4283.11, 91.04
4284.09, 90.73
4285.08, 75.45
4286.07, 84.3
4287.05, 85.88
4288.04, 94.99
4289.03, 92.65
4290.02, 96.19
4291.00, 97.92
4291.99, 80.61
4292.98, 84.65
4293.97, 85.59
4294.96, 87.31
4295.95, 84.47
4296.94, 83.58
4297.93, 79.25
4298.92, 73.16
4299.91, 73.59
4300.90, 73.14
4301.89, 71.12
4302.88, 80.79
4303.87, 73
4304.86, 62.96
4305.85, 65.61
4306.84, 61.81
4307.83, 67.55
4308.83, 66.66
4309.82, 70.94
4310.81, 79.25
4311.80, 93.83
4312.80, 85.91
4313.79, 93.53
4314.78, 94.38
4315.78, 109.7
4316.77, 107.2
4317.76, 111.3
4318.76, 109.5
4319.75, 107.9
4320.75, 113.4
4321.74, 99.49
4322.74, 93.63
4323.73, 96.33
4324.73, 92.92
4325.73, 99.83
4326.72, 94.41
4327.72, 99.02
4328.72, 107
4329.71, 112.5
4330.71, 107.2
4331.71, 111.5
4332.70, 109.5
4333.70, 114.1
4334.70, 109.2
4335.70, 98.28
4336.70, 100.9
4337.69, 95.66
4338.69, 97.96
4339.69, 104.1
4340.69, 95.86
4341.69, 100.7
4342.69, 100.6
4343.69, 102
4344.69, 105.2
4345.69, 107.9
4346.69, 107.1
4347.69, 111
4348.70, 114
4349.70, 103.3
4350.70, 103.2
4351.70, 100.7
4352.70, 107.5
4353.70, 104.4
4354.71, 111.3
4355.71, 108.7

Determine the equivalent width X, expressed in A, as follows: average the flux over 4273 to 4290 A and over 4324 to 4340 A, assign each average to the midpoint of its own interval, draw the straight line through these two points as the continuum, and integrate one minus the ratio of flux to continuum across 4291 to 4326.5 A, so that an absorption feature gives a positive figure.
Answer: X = 3.6 A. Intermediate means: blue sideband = 87.3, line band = 86.4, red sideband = 103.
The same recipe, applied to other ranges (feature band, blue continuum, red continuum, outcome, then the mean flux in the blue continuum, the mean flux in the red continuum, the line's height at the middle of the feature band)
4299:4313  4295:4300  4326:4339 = 2.1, 80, 104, 85.9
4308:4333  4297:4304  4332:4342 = -2.1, 75.5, 103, 90.5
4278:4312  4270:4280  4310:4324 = 3.3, 83.4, 99.1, 90.9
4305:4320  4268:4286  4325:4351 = 1.5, 86.2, 104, 96.7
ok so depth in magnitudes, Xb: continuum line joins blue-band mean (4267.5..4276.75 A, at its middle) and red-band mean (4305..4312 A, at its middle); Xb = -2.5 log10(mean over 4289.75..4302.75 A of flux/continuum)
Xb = -0.094 mag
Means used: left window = 83.7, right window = 70.9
